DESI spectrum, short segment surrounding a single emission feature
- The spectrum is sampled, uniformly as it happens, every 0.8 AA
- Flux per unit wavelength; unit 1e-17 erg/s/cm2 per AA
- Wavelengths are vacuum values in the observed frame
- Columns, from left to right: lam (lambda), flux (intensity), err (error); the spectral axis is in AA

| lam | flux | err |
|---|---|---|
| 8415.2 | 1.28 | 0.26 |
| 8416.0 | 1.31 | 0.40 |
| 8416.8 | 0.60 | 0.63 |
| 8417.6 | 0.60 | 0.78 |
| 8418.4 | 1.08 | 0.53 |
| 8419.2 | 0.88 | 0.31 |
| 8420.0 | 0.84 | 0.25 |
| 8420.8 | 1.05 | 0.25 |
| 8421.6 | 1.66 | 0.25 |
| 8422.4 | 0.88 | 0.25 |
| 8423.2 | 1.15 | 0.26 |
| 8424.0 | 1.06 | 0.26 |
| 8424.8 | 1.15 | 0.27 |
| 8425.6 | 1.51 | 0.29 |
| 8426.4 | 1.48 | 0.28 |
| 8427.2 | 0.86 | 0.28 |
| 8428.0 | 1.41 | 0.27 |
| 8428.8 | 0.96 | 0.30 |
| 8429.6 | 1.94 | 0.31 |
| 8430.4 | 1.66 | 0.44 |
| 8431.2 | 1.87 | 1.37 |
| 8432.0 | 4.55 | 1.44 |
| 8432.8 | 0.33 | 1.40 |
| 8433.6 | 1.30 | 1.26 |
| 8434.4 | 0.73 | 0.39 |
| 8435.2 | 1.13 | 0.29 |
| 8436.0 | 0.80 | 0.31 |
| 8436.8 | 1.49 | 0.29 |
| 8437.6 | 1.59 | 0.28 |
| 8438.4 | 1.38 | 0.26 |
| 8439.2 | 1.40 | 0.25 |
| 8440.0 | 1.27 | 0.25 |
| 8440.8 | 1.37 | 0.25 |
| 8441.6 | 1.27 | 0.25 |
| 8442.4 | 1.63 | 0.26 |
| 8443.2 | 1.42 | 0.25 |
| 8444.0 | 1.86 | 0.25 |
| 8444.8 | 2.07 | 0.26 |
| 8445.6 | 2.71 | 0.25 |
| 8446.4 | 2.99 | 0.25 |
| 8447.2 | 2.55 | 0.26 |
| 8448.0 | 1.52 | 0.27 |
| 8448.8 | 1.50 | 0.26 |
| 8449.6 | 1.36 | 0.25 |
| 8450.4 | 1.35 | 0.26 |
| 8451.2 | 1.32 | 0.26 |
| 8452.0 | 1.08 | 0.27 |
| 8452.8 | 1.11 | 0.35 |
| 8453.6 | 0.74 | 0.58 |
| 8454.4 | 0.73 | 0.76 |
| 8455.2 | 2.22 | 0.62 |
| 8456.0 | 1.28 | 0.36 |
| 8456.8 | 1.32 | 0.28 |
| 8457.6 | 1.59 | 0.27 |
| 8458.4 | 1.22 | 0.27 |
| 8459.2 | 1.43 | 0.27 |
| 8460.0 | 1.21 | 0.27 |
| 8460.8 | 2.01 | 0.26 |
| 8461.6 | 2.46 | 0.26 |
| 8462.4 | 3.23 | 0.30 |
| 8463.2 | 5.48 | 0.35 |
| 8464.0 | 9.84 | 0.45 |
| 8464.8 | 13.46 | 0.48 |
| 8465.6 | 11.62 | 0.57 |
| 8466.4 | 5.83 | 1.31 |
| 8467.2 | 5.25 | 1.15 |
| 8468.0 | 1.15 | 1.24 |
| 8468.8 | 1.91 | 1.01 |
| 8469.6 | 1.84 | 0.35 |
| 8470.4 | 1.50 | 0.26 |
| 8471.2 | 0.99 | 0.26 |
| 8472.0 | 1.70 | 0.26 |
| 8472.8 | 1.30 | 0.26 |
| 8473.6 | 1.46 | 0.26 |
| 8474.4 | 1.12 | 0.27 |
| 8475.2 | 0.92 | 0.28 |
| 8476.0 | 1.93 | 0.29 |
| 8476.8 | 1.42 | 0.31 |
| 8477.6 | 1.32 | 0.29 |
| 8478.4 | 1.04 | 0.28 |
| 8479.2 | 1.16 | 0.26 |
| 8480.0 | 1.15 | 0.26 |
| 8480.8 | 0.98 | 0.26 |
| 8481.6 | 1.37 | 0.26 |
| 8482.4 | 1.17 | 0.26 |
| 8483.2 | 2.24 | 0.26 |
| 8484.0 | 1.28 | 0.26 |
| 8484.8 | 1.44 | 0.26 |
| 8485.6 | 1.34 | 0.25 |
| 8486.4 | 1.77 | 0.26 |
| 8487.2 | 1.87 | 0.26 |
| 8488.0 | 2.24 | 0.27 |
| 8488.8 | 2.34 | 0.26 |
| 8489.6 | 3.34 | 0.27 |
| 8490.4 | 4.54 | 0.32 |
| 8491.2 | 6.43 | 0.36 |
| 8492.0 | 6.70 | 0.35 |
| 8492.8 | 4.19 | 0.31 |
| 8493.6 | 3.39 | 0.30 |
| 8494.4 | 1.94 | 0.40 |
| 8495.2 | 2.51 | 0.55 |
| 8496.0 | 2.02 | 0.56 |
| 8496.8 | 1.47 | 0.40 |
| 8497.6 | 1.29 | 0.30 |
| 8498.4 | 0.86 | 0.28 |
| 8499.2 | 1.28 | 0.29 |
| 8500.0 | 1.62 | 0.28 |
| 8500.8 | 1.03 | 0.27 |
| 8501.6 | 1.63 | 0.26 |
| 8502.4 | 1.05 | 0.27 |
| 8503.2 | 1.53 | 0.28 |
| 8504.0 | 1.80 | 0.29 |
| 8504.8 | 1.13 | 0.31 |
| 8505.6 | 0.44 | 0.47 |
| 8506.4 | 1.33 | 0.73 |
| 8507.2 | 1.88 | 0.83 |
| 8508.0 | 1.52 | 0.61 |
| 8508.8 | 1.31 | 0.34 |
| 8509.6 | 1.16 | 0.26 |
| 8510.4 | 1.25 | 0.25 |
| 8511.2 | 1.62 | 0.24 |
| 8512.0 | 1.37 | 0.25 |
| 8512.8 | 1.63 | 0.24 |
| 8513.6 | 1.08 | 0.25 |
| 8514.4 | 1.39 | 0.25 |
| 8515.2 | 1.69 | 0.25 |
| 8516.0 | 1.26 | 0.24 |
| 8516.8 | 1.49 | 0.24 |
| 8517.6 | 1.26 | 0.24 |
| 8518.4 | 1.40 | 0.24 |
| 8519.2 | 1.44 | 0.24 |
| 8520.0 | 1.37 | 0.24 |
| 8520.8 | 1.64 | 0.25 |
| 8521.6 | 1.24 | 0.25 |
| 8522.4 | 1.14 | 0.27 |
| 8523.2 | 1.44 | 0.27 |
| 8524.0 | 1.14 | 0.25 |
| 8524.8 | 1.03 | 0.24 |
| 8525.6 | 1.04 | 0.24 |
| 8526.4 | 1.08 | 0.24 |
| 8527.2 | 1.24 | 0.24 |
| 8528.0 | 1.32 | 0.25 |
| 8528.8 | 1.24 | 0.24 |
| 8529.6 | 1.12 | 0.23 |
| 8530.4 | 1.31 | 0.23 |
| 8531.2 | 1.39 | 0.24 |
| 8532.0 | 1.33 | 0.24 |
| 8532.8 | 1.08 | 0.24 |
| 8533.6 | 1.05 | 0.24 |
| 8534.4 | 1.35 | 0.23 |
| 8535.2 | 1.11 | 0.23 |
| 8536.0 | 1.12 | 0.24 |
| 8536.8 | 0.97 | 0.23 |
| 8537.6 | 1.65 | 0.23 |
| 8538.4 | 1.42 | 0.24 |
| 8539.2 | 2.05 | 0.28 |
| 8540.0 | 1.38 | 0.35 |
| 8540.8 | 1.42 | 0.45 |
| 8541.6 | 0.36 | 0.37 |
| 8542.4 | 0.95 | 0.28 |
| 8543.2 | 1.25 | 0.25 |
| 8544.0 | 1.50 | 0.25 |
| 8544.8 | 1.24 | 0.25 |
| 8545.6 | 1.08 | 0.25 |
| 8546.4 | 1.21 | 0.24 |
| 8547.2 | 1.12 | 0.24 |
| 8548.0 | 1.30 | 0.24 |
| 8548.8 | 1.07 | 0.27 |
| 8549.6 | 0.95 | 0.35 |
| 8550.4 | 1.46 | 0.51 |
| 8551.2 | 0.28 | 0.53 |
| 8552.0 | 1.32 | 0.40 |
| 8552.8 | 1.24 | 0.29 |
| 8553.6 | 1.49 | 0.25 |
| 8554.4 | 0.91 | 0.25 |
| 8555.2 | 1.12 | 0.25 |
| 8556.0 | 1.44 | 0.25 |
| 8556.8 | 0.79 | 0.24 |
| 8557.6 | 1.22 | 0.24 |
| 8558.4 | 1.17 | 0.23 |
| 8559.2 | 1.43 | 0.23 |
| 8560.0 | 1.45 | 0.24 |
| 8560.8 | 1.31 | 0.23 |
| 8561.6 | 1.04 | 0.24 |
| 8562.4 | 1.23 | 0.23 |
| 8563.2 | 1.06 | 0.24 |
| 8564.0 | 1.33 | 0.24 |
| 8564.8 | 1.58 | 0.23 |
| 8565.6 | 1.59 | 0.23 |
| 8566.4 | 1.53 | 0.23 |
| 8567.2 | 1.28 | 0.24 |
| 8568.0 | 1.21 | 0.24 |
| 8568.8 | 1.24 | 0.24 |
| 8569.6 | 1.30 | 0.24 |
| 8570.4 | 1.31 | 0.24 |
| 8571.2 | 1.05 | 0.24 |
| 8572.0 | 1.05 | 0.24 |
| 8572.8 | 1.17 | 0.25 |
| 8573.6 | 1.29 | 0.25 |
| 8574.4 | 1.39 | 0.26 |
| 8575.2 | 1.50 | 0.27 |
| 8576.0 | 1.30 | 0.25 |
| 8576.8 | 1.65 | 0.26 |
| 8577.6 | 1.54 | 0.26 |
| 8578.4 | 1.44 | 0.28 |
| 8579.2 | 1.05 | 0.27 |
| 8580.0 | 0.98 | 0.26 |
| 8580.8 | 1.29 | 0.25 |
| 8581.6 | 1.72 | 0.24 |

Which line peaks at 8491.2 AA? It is [N II]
